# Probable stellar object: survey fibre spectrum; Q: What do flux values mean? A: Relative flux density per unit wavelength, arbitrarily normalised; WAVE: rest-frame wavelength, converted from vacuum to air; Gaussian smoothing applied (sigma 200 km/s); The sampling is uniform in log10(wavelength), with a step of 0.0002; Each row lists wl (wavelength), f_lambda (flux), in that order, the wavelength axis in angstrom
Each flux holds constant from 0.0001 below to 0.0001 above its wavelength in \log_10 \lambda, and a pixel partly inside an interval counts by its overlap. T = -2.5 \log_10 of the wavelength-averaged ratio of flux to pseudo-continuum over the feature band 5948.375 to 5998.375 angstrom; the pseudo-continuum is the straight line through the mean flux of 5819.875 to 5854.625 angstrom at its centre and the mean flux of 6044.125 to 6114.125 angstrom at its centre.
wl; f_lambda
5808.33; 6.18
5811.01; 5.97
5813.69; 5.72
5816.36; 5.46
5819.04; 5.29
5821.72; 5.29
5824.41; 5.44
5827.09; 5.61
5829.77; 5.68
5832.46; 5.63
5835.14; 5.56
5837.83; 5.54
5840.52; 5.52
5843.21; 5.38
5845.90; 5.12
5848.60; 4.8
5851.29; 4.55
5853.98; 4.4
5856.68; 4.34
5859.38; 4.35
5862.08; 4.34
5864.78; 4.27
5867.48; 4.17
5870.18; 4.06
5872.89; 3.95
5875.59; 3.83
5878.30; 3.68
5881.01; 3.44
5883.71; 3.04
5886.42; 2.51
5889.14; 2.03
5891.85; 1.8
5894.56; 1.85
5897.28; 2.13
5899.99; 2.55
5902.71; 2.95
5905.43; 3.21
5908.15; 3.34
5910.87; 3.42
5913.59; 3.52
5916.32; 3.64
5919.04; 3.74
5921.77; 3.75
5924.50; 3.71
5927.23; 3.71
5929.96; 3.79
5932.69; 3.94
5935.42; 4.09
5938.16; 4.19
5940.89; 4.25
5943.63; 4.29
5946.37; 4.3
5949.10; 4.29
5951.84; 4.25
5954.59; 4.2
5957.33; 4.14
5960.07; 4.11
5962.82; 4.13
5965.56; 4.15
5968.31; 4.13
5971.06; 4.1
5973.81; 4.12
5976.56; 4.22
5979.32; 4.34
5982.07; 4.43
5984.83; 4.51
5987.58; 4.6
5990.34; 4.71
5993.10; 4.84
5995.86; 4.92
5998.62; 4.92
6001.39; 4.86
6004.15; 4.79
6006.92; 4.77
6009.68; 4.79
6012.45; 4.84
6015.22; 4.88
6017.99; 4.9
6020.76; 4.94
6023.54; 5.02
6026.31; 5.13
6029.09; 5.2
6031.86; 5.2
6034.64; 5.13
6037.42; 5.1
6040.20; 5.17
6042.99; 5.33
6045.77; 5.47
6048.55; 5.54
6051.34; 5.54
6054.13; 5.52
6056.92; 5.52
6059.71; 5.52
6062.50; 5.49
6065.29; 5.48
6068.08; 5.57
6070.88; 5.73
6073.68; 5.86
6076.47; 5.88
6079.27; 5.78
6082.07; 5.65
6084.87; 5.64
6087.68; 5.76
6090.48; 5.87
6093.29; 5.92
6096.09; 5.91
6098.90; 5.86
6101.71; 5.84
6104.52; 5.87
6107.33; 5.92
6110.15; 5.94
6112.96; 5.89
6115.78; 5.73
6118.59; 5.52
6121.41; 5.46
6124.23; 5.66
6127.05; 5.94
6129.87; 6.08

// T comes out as 0.259 mag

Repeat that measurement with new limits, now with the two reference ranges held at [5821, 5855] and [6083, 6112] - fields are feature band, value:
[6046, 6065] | 0.05 mag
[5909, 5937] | 0.42 mag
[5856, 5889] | 0.38 mag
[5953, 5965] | 0.32 mag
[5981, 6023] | 0.18 mag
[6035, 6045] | 0.10 mag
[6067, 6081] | 0.01 mag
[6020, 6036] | 0.12 mag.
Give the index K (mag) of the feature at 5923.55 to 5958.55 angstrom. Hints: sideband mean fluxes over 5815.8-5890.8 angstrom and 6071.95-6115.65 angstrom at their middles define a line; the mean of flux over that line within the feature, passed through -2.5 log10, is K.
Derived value 0.22 mag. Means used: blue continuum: 4.52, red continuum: 5.84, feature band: 4.09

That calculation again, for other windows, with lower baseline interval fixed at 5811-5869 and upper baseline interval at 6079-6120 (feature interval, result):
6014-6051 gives 0.09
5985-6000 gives 0.16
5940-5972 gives 0.28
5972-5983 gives 0.27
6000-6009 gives 0.16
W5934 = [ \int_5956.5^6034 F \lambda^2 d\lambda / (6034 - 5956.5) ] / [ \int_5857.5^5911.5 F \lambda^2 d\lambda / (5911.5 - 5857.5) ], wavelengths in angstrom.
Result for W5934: 1.48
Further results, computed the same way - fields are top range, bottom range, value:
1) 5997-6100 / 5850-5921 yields 1.66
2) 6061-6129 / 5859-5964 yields 1.70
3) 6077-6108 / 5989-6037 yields 1.21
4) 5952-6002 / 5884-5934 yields 1.46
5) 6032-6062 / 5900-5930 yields 1.62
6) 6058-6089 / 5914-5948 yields 1.51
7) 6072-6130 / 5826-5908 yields 1.58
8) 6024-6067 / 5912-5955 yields 1.40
